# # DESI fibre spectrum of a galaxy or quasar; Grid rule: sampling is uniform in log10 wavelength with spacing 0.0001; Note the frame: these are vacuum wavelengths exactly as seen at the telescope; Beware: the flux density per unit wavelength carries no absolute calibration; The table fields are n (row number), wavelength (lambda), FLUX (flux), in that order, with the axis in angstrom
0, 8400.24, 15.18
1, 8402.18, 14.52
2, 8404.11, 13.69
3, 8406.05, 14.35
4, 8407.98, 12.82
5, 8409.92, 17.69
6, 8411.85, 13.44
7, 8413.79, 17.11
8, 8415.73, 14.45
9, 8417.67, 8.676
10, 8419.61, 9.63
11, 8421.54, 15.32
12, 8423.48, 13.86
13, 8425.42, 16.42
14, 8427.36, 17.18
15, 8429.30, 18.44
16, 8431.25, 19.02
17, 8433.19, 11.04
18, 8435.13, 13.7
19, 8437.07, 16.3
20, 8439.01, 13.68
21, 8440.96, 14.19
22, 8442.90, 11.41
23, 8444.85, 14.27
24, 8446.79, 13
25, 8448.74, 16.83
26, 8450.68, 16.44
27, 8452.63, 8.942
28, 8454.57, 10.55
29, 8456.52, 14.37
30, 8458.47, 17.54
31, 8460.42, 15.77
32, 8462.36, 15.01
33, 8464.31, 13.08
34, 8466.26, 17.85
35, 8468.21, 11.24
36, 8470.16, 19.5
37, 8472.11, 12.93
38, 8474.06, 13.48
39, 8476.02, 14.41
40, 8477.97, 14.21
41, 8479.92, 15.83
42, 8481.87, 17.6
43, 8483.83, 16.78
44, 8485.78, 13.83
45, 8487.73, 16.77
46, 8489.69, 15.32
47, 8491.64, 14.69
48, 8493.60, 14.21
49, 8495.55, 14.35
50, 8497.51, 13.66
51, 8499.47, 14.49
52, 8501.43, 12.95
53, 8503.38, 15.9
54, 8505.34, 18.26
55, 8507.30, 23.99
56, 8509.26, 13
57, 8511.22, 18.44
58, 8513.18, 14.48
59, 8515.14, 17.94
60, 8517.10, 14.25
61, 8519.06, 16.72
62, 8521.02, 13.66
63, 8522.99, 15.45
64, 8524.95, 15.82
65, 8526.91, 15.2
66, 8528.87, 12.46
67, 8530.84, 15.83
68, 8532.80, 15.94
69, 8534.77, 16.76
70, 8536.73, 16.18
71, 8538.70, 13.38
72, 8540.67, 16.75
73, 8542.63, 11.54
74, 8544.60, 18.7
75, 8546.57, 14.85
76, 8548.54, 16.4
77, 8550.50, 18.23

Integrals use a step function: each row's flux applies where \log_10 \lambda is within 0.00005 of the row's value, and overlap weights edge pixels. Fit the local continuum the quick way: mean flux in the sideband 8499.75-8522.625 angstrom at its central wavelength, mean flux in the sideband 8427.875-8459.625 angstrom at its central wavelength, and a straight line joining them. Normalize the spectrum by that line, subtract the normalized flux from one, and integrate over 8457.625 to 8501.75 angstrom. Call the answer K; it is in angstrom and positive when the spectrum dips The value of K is 0.9 angstrom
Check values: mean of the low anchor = 14.4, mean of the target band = 15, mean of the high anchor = 16.2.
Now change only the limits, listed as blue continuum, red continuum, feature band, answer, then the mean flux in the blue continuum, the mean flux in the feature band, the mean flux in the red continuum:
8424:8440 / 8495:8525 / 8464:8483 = 0.8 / 15.7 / 15.1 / 15.9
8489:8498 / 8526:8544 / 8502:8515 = -2.3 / 14.5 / 17.2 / 15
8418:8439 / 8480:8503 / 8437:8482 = 1.5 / 14.8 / 14.4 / 15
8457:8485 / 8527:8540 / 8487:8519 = -1.2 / 15.3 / 15.8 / 15.1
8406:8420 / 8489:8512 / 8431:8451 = 0.0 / 13.6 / 14.3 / 15.8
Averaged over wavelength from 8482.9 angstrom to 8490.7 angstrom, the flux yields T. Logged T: 15.7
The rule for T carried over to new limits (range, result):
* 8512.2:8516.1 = 16.2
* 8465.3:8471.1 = 16.2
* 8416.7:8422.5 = 11.2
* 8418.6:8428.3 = 14.5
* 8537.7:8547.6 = 15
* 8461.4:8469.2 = 14.3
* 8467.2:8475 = 14.3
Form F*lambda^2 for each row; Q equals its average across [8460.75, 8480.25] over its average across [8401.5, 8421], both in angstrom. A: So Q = 1.1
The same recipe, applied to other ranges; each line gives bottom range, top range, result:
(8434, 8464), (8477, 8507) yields 1.11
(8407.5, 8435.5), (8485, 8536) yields 1.09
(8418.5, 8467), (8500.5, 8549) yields 1.11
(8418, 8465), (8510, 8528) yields 1.12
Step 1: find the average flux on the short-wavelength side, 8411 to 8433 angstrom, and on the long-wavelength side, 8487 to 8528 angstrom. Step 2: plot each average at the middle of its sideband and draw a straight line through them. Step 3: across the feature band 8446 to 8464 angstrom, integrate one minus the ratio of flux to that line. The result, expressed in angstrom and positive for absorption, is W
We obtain 1.0 angstrom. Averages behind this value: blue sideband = 14.7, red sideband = 15.7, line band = 14.2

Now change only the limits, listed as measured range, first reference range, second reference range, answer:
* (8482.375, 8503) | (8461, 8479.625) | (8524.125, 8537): 0.2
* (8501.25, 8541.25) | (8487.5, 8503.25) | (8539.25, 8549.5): -2.3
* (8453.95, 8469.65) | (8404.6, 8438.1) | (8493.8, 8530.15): 0.4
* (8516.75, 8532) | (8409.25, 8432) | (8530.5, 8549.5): 0.6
